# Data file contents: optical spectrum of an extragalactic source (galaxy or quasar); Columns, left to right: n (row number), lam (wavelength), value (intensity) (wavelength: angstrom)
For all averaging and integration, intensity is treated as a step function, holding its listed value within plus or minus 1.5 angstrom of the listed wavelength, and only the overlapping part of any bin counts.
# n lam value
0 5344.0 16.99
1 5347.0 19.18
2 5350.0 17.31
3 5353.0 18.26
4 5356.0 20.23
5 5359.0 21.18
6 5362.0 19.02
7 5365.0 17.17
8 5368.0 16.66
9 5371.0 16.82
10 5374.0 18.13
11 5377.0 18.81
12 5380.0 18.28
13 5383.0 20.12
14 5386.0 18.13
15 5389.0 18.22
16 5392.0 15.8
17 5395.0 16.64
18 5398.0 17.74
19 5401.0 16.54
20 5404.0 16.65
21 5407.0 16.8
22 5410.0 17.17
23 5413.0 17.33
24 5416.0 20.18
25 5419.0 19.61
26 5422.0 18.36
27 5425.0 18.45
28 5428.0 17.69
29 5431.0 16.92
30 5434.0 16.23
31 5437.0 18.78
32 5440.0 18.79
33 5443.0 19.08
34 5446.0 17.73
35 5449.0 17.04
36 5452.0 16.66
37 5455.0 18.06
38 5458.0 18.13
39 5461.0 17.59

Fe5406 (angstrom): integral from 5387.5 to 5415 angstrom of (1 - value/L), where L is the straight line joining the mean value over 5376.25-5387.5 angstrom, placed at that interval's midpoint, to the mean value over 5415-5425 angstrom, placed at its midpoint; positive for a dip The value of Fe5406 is 2.9 angstrom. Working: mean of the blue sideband 18.8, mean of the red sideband 19.2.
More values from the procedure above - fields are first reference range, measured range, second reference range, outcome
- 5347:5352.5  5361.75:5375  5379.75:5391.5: 0.61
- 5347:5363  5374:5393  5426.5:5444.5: 0.47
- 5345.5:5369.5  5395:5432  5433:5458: 0.77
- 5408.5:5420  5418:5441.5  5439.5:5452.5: 0.18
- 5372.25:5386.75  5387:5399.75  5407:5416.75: 0.84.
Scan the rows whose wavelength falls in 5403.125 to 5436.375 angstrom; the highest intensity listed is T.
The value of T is 20.18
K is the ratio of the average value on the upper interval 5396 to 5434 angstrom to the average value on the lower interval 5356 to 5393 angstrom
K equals 1.0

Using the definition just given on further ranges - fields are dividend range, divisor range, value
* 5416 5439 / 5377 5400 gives 1.02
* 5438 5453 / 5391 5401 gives 1.07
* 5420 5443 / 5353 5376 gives 0.98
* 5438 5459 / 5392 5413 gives 1.06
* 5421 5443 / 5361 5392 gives 1.00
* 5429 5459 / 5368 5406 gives 1.01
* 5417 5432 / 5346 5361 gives 0.95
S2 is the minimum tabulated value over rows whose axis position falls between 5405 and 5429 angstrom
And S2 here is 16.8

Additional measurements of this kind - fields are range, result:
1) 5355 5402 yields 15.8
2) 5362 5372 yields 16.66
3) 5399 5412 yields 16.54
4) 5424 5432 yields 16.92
